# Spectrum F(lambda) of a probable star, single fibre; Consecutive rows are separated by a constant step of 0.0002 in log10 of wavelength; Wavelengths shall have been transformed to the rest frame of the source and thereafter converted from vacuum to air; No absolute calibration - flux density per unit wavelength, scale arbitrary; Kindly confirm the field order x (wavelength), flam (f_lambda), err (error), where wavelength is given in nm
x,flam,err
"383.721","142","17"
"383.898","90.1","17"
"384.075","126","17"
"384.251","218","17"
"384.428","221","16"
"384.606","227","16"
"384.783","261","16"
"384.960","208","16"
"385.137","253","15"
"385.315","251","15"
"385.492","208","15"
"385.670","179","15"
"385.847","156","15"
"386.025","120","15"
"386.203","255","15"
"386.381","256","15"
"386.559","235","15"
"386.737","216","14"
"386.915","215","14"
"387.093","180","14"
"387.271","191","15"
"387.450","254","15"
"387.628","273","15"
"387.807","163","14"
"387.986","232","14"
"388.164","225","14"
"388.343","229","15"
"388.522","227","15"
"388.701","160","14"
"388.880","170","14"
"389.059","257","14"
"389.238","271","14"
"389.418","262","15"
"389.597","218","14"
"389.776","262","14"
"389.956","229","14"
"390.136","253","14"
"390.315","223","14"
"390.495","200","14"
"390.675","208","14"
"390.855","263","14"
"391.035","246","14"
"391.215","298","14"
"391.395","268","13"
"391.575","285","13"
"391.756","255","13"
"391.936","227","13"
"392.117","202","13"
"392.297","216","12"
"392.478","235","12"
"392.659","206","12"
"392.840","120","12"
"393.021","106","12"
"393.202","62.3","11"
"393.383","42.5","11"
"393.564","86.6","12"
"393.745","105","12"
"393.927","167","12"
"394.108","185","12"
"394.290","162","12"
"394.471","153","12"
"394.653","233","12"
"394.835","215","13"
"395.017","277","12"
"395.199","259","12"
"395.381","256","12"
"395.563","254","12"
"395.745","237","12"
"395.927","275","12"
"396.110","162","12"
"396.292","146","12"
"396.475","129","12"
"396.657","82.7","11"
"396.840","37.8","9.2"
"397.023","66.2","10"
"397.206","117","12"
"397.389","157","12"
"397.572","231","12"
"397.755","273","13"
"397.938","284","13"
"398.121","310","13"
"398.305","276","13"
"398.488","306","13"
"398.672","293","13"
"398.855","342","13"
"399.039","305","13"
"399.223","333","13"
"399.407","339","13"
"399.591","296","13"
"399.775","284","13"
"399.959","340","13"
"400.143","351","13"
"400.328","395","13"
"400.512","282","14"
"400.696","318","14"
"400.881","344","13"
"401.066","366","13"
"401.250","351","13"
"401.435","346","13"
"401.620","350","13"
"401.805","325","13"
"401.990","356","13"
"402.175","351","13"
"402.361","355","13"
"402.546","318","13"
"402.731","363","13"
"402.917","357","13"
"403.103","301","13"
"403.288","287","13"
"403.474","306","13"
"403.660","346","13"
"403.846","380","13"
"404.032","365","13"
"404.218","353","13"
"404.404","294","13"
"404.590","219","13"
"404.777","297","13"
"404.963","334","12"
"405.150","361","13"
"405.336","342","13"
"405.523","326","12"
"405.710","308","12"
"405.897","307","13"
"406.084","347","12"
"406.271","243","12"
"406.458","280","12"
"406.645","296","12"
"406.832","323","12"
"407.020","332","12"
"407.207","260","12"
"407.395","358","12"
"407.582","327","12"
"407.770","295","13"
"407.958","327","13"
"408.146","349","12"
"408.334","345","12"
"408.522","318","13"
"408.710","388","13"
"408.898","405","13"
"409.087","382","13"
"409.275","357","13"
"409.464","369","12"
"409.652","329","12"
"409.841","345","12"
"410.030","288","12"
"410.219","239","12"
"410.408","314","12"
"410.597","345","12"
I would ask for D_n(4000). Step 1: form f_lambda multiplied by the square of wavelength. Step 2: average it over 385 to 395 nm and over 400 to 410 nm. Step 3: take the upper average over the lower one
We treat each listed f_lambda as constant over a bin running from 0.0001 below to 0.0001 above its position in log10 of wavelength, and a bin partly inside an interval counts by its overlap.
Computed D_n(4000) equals 1.73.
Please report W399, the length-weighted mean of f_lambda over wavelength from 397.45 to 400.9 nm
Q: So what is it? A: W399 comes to 309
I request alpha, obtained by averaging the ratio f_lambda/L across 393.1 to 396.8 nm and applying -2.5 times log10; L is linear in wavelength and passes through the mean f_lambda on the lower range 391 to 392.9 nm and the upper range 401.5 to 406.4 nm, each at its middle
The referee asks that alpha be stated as 0.437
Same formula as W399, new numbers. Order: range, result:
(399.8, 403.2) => 342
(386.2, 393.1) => 225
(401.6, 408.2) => 323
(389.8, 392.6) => 241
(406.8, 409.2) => 340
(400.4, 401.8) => 337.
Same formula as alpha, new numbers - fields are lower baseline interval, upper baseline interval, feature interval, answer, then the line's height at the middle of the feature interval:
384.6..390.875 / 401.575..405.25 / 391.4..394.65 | 0.447 mag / 258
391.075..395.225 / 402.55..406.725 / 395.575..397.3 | 0.475 mag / 226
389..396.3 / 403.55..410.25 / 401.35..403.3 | -0.174 mag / 289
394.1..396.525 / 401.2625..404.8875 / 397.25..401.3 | -0.119 mag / 273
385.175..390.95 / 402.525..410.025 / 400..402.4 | -0.159 mag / 298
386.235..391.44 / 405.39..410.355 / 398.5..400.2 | -0.132 mag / 283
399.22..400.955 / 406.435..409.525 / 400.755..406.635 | 0.014 mag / 332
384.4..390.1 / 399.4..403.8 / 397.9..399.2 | 0.022 mag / 311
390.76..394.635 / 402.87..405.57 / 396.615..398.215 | 0.360 mag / 243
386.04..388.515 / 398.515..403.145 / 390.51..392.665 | 0.065 mag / 258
